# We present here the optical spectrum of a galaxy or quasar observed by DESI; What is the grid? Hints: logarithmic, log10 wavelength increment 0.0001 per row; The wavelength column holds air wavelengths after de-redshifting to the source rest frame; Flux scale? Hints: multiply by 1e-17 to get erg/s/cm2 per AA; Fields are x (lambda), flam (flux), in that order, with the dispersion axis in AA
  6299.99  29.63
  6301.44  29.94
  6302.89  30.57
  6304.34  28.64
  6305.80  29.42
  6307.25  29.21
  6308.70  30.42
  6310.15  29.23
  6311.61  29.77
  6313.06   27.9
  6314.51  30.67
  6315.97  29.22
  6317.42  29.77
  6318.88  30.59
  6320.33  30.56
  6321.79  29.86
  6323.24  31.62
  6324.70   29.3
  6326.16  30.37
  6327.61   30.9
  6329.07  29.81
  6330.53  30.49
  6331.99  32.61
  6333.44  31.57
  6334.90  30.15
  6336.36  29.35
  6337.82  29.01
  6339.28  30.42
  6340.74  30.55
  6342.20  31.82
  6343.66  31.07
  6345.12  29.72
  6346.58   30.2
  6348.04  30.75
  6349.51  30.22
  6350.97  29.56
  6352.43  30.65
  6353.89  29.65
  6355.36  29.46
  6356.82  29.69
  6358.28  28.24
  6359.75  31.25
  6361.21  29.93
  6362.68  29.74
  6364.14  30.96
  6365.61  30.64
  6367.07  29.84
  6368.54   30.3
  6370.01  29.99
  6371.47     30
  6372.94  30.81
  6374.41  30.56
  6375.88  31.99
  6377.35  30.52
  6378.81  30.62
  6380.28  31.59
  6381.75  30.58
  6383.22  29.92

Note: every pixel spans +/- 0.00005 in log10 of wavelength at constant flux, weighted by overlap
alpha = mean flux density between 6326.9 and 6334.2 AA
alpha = 31.1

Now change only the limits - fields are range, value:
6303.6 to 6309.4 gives 29.4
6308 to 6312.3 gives 29.8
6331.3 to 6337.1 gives 30.9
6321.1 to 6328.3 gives 30.4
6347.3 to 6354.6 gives 30.2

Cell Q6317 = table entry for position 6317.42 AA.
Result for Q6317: 29.77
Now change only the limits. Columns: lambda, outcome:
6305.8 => 29.42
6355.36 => 29.46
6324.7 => 29.3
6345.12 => 29.72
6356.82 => 29.69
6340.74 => 30.55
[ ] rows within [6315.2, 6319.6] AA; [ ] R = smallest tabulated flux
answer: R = 29.22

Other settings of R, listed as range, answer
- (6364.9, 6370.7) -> 29.84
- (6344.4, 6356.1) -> 29.46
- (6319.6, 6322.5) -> 29.86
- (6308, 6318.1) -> 27.9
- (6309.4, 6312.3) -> 29.23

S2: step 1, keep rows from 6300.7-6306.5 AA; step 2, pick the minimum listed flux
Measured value 28.64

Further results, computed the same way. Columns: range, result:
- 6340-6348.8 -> 29.72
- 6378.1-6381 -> 30.62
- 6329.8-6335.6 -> 30.15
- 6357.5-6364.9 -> 28.24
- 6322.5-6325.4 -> 29.3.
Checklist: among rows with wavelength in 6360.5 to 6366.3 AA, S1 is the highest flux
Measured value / 30.96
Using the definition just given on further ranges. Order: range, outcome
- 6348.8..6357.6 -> 30.65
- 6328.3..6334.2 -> 32.61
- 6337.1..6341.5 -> 30.55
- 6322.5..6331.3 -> 31.62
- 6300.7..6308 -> 30.57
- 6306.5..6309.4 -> 30.42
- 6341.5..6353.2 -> 31.82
